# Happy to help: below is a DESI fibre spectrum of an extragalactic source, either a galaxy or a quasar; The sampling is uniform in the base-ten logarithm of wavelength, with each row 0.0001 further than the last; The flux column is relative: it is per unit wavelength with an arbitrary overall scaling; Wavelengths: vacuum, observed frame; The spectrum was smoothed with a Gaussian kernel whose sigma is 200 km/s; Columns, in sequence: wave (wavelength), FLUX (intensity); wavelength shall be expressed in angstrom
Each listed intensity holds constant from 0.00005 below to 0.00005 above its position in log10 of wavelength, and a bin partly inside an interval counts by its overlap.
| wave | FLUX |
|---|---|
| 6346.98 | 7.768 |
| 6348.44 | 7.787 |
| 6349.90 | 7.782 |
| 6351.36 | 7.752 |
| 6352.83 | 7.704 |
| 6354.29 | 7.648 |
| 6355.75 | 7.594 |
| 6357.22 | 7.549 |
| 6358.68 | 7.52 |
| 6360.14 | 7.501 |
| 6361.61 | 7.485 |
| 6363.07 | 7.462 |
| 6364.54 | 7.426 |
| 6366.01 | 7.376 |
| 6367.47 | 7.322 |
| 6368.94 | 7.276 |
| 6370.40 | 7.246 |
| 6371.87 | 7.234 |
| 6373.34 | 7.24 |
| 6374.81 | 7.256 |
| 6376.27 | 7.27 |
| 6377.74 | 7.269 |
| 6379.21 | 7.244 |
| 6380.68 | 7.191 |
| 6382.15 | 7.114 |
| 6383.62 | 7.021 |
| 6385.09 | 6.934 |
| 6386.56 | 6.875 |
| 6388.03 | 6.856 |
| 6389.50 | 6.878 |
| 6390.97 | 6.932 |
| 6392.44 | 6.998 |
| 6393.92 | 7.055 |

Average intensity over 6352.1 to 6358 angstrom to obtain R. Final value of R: 7.63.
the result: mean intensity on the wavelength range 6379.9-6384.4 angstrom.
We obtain 7.11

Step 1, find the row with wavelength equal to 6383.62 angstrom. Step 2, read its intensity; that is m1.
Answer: 7.021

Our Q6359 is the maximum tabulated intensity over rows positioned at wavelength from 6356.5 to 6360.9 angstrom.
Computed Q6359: 7.549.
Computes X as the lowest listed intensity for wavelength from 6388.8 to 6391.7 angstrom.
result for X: 6.878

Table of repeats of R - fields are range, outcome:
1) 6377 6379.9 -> 7.25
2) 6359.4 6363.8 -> 7.49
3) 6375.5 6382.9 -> 7.22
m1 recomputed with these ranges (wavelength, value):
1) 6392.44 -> 6.998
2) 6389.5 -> 6.878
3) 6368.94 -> 7.276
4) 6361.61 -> 7.485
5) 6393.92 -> 7.055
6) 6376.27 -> 7.27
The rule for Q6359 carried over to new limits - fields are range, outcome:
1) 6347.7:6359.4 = 7.787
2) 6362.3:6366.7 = 7.462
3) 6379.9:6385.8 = 7.191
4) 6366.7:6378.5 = 7.322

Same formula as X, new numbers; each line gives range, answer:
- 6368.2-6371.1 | 7.246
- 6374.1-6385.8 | 6.934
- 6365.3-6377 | 7.234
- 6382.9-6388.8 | 6.856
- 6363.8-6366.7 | 7.376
